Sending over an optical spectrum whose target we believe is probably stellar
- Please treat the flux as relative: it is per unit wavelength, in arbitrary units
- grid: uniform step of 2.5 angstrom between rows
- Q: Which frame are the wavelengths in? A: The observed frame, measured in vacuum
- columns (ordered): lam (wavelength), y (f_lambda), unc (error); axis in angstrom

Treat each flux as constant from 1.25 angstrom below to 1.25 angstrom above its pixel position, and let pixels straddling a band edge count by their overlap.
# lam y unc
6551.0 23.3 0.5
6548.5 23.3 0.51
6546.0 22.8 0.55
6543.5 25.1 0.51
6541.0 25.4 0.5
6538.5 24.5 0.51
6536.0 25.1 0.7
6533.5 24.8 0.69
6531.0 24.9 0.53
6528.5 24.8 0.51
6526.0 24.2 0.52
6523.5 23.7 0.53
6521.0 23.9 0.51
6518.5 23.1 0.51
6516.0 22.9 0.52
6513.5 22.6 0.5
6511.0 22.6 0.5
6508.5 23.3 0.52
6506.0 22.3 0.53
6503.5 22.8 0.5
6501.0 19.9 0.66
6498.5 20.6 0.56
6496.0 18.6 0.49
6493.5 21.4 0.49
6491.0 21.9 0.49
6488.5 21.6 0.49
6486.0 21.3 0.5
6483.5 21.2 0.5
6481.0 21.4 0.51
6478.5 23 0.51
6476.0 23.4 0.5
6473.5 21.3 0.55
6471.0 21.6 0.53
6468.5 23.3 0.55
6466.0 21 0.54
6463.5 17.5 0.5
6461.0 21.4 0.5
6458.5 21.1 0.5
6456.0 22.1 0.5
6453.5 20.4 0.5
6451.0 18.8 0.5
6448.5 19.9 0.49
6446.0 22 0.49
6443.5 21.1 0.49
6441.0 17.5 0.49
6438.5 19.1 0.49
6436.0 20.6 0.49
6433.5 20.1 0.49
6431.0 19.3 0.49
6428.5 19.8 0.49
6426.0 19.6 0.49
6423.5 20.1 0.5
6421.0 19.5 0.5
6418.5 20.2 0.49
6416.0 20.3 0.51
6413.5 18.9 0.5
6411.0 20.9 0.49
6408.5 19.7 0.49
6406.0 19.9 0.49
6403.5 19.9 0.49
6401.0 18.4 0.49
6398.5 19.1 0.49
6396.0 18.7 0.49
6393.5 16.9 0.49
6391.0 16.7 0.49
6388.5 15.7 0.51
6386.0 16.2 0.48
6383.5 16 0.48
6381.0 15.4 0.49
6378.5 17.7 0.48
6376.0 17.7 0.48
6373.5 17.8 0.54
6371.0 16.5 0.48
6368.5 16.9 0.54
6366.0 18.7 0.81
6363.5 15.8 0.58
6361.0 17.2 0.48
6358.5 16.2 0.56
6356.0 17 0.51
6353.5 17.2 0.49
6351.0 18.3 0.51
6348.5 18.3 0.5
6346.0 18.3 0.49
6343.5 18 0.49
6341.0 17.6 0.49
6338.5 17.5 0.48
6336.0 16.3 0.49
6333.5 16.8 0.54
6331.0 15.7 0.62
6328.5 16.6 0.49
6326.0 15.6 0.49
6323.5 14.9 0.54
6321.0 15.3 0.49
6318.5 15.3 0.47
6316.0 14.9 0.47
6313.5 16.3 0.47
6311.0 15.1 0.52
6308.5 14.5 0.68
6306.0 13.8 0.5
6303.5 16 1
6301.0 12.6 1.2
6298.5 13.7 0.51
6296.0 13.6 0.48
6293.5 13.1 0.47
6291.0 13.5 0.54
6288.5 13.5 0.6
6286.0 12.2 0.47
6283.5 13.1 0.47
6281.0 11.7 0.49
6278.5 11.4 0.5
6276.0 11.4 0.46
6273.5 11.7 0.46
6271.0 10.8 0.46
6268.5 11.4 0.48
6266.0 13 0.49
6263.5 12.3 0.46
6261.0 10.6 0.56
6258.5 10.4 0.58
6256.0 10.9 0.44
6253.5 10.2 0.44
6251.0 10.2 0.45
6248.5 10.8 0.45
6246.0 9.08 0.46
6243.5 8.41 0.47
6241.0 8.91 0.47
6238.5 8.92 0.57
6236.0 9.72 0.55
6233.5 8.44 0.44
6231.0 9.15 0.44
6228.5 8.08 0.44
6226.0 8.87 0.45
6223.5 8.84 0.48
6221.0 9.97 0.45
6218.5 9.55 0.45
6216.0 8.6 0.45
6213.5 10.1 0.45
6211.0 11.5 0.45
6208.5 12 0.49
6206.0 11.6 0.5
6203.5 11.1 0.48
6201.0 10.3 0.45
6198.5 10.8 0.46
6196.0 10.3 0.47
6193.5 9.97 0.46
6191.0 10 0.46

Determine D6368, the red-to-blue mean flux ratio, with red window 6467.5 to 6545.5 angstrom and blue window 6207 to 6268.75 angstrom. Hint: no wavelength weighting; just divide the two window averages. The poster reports 2.3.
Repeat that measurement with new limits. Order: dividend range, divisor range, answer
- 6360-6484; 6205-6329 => 1.64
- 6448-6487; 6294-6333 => 1.42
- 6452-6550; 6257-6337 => 1.65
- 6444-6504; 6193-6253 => 2.15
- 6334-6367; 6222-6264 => 1.81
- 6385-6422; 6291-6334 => 1.26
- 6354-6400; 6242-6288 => 1.53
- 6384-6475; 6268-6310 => 1.53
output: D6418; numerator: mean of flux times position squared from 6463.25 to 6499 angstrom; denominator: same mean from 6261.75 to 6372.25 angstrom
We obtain 1.50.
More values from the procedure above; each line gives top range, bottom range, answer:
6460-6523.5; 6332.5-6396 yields 1.33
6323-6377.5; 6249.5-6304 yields 1.44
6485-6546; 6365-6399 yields 1.40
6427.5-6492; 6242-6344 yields 1.64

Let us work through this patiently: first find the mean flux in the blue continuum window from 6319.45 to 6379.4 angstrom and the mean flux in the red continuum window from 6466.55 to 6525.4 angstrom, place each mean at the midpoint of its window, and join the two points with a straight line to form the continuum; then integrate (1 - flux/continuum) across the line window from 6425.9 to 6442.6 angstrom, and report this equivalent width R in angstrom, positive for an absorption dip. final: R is 0.4 angstrom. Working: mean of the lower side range 17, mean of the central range 19.5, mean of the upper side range 22.1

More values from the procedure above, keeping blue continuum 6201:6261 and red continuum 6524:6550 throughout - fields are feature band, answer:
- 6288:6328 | -3.0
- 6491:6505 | 1.1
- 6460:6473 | 0.1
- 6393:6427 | -2.0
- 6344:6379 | -3.0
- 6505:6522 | 0.3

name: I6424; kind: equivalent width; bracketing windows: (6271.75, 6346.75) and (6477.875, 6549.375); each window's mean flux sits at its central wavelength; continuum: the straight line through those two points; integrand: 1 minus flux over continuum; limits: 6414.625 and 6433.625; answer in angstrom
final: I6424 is -0.59 angstrom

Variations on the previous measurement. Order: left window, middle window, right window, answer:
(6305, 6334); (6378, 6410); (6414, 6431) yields 1.51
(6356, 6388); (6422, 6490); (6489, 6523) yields -2.17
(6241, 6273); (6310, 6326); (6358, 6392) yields -1.78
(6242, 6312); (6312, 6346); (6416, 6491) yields -3.85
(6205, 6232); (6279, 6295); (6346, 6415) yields 0.46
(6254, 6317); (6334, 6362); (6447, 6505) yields -3.42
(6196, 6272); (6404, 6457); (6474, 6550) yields -2.39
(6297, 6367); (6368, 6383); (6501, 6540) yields 0.78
